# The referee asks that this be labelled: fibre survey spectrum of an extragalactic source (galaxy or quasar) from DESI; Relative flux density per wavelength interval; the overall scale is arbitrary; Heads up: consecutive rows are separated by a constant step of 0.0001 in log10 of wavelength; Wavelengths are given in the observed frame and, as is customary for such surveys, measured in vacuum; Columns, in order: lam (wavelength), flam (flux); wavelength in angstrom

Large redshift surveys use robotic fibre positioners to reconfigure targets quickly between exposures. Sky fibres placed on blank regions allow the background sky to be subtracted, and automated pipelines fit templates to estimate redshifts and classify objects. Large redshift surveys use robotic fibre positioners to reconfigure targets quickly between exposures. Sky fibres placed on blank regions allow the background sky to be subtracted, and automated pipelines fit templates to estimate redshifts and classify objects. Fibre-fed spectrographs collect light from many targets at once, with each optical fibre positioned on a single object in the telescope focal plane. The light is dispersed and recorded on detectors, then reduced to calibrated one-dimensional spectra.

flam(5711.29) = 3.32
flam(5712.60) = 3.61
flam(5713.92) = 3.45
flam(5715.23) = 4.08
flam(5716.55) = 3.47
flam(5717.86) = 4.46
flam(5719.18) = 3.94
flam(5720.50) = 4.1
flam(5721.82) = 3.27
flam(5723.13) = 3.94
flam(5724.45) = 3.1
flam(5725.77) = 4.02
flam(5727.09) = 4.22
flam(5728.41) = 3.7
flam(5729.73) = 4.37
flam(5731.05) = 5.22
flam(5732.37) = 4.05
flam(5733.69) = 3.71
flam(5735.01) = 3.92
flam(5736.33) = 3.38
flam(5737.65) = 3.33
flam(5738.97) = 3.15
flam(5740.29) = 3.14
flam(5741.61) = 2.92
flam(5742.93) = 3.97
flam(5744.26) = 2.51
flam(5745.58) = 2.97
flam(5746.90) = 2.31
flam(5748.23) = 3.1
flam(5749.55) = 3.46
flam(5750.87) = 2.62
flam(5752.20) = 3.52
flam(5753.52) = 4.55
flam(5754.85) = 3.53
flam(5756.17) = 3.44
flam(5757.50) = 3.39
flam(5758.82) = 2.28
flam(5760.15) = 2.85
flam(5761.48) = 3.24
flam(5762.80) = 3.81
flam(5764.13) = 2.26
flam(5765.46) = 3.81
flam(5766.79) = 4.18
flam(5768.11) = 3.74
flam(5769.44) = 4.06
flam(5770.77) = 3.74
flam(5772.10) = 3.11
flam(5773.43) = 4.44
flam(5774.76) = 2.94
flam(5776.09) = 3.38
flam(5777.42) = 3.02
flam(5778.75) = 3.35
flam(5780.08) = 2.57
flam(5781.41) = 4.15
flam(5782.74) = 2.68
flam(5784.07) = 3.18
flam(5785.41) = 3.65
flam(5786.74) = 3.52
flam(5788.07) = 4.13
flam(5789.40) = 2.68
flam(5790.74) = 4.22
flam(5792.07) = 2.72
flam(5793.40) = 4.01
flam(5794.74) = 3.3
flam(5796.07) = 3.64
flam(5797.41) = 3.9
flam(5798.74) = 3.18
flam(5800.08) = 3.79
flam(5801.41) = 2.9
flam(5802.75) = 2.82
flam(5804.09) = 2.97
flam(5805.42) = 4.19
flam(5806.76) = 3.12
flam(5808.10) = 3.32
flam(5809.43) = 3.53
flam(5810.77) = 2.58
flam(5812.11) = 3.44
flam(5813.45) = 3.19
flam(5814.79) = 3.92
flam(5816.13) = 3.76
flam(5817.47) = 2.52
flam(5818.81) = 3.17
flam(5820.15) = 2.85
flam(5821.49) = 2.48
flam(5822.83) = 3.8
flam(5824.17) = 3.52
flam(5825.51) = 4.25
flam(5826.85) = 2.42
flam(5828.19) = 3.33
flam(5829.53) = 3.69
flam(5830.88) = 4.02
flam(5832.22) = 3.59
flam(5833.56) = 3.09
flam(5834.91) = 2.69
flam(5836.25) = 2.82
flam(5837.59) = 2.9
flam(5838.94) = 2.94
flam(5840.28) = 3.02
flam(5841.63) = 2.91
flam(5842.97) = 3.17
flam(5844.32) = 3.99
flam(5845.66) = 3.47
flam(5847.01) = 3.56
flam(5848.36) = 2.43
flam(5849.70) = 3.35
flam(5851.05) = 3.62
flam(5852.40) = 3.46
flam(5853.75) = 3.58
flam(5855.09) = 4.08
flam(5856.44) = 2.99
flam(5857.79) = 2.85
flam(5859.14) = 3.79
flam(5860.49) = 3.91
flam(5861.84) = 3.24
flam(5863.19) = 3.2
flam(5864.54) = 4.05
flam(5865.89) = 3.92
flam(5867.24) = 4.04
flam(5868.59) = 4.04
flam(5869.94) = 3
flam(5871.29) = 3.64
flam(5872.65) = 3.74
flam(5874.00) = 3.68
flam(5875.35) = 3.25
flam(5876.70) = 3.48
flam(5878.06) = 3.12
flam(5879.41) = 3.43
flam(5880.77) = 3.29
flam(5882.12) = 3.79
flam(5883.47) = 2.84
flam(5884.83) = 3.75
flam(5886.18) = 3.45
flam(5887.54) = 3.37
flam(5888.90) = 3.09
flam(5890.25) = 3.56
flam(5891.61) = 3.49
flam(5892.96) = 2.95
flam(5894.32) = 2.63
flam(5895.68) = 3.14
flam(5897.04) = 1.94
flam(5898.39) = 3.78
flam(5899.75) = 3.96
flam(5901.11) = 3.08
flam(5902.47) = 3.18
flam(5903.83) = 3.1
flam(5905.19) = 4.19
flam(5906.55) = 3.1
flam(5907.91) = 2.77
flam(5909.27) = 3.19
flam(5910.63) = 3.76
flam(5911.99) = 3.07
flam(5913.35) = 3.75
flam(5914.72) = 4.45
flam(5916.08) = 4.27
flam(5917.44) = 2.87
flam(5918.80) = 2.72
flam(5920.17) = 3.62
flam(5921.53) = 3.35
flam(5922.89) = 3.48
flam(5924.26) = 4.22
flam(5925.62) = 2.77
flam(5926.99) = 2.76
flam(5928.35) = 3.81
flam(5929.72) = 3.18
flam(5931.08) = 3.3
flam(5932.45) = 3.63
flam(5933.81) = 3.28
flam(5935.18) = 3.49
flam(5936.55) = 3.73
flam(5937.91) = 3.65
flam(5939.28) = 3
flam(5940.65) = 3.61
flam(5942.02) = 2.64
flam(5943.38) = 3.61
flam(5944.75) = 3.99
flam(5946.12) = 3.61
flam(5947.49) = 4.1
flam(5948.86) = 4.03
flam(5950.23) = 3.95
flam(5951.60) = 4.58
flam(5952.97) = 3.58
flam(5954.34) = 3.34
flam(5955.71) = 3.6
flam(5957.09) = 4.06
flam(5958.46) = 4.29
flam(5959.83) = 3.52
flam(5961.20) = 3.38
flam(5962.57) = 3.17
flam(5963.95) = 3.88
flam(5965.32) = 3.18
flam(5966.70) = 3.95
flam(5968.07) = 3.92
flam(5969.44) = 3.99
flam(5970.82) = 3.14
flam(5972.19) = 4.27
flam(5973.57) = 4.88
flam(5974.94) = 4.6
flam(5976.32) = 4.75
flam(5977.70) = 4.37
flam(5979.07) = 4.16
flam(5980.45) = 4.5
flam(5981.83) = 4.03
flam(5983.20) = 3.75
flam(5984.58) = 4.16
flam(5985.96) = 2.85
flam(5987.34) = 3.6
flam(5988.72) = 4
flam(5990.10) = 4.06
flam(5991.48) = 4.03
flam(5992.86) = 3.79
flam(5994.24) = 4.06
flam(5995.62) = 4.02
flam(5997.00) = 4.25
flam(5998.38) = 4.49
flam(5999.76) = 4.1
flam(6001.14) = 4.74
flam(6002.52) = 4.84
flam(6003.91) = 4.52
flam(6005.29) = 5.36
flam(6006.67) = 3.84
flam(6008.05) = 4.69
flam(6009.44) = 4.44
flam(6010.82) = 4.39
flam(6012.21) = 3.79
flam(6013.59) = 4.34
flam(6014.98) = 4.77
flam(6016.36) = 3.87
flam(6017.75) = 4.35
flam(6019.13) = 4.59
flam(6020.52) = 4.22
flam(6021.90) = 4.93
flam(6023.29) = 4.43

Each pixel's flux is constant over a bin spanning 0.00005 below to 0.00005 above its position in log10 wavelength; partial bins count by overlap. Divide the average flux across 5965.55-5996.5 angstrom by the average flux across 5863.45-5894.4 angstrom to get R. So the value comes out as 1.2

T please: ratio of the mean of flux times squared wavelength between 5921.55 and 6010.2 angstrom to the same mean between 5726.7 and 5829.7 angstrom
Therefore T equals 1.2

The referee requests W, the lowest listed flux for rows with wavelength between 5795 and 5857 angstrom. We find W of 2.42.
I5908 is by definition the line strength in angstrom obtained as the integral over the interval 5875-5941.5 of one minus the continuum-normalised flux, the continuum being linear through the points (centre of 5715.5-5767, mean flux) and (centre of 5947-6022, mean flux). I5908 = 9.5 angstrom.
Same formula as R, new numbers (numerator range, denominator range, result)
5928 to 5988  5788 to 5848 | 1.14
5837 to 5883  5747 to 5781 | 1.02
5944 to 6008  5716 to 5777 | 1.14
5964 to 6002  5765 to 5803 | 1.17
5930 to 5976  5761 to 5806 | 1.08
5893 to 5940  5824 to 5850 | 1.03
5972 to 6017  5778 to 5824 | 1.28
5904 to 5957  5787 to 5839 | 1.06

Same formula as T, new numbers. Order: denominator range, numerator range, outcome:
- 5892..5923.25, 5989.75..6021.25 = 1.35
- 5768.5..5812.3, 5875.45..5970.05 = 1.07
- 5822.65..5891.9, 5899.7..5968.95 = 1.06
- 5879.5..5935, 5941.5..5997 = 1.19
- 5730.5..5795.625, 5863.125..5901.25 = 1.04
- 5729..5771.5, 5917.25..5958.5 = 1.09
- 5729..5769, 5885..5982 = 1.12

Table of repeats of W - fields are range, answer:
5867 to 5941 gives 1.94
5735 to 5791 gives 2.26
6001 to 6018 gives 3.79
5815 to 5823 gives 2.48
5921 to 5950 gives 2.64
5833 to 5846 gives 2.69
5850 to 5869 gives 2.85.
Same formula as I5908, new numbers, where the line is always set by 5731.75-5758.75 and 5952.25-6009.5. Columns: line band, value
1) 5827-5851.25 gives 2.6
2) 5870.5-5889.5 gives 1.6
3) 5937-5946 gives 1.1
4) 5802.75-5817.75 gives 0.9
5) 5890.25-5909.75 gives 3.1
